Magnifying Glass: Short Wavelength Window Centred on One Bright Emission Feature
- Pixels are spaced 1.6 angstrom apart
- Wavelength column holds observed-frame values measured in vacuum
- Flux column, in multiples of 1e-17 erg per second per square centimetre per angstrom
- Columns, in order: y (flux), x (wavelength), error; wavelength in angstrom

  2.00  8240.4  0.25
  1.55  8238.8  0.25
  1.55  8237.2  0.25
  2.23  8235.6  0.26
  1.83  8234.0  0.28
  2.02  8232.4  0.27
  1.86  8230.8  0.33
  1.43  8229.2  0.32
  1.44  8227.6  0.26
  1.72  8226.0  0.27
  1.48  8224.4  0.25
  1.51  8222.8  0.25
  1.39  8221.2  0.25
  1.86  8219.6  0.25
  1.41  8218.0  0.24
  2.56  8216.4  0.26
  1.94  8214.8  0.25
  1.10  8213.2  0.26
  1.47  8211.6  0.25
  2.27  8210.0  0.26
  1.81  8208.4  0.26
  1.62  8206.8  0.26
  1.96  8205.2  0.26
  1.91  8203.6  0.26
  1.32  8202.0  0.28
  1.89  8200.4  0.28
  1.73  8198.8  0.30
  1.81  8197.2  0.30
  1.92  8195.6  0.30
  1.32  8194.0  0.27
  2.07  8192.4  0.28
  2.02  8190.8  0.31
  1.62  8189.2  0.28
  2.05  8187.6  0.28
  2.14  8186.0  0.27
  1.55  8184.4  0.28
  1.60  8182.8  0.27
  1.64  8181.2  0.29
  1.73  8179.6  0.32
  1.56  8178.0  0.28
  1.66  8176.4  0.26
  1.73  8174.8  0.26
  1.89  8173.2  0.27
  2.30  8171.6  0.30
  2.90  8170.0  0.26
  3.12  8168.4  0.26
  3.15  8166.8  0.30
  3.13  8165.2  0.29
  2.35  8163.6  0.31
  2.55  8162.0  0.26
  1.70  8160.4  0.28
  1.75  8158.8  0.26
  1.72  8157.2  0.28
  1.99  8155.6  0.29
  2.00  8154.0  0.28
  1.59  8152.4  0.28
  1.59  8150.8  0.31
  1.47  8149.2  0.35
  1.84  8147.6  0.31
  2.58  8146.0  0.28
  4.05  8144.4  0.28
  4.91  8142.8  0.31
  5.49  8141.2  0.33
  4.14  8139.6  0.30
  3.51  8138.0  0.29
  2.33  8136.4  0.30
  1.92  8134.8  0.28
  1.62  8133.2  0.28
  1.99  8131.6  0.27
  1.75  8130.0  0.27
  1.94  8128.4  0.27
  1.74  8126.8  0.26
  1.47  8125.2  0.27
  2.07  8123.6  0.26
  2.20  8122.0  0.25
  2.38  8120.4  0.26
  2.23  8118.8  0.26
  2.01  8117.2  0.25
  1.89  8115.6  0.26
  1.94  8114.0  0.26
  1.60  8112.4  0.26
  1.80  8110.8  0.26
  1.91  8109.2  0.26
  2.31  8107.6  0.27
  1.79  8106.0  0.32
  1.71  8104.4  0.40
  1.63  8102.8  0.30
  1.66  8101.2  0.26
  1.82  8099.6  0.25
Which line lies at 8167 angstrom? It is [N II]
